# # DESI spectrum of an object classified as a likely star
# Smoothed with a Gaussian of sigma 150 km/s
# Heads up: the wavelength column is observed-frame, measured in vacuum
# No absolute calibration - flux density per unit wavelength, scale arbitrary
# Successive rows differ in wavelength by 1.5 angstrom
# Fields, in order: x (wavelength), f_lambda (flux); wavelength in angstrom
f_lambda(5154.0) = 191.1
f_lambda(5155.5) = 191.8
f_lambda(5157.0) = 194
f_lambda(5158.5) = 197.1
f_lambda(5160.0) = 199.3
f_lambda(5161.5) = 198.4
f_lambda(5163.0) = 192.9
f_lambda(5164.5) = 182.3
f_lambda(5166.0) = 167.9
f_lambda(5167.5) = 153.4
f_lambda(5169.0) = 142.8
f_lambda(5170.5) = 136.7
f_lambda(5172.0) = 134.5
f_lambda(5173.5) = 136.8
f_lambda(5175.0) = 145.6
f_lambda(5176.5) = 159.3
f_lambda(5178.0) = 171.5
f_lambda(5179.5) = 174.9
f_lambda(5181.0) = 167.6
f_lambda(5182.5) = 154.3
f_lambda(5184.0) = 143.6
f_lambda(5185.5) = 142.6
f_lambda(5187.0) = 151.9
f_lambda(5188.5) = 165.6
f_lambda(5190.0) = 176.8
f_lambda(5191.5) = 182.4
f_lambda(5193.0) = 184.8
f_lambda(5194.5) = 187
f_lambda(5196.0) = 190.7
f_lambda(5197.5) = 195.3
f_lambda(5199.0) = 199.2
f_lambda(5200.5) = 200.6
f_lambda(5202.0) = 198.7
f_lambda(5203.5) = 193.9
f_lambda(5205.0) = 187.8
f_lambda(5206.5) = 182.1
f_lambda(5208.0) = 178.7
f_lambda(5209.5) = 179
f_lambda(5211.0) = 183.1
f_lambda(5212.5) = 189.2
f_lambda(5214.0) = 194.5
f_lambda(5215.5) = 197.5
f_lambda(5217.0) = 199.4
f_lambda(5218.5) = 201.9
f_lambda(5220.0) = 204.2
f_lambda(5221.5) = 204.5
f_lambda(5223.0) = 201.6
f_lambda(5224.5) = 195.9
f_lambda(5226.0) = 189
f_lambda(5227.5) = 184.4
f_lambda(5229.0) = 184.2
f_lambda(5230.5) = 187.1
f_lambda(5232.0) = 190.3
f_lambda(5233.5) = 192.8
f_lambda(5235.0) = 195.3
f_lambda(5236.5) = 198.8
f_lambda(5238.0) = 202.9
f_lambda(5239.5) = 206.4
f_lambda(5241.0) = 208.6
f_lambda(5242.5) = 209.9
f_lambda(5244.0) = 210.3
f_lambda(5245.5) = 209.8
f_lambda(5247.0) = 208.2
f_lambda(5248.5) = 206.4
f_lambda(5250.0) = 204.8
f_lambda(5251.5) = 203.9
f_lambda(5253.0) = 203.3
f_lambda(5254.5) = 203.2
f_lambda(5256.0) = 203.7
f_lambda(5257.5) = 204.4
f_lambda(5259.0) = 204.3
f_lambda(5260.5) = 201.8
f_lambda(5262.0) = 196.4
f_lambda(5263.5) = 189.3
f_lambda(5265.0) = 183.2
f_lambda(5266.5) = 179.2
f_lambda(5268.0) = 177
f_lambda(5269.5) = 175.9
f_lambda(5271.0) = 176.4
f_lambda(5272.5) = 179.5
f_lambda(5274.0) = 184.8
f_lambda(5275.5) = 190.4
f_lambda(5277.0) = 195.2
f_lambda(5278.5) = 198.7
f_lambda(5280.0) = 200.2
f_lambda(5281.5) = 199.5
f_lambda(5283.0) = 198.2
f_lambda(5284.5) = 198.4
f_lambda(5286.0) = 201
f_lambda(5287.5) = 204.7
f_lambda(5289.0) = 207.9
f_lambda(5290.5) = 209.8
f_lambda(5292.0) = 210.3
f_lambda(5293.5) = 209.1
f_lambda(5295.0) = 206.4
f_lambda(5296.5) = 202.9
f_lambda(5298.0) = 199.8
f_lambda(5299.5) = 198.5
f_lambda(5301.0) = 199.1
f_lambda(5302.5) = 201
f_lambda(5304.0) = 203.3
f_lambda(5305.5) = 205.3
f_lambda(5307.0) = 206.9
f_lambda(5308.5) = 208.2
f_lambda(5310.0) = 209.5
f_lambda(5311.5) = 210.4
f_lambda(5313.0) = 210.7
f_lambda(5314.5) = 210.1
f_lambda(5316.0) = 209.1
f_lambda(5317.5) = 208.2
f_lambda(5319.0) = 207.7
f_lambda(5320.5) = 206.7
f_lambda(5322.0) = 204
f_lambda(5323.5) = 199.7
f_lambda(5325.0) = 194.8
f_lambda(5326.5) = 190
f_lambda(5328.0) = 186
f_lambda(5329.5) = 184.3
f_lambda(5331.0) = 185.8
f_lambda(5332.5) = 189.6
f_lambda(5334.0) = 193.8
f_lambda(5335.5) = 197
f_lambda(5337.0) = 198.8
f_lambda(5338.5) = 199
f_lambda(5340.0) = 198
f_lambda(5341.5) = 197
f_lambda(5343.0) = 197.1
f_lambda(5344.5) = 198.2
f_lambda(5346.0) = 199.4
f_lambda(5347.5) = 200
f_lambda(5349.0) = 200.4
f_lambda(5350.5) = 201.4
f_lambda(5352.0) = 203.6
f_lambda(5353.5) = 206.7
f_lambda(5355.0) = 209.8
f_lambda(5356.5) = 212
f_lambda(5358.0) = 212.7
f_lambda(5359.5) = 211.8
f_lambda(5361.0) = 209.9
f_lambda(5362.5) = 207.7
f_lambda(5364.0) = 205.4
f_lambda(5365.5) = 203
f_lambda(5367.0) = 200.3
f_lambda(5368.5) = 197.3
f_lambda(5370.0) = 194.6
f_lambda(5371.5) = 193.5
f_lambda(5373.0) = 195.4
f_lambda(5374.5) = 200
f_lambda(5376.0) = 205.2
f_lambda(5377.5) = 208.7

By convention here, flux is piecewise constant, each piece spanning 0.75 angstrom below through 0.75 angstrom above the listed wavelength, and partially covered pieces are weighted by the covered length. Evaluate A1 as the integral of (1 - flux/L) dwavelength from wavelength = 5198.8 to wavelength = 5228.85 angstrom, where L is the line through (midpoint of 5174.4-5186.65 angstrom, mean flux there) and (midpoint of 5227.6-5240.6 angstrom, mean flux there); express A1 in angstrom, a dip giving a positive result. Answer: -2.1 angstrom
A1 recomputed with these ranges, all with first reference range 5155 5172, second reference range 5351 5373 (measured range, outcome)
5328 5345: 0.6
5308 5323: -0.8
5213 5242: -1.9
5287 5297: -0.7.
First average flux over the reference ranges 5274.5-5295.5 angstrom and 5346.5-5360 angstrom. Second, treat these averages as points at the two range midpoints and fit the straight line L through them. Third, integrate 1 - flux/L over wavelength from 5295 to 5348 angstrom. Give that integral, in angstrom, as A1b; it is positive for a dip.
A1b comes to 1.0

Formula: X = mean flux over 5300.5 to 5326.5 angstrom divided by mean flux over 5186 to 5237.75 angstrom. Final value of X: 1.08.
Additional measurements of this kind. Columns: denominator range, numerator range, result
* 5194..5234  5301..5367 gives 1.05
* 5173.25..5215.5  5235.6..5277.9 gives 1.12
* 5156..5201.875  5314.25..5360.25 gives 1.17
